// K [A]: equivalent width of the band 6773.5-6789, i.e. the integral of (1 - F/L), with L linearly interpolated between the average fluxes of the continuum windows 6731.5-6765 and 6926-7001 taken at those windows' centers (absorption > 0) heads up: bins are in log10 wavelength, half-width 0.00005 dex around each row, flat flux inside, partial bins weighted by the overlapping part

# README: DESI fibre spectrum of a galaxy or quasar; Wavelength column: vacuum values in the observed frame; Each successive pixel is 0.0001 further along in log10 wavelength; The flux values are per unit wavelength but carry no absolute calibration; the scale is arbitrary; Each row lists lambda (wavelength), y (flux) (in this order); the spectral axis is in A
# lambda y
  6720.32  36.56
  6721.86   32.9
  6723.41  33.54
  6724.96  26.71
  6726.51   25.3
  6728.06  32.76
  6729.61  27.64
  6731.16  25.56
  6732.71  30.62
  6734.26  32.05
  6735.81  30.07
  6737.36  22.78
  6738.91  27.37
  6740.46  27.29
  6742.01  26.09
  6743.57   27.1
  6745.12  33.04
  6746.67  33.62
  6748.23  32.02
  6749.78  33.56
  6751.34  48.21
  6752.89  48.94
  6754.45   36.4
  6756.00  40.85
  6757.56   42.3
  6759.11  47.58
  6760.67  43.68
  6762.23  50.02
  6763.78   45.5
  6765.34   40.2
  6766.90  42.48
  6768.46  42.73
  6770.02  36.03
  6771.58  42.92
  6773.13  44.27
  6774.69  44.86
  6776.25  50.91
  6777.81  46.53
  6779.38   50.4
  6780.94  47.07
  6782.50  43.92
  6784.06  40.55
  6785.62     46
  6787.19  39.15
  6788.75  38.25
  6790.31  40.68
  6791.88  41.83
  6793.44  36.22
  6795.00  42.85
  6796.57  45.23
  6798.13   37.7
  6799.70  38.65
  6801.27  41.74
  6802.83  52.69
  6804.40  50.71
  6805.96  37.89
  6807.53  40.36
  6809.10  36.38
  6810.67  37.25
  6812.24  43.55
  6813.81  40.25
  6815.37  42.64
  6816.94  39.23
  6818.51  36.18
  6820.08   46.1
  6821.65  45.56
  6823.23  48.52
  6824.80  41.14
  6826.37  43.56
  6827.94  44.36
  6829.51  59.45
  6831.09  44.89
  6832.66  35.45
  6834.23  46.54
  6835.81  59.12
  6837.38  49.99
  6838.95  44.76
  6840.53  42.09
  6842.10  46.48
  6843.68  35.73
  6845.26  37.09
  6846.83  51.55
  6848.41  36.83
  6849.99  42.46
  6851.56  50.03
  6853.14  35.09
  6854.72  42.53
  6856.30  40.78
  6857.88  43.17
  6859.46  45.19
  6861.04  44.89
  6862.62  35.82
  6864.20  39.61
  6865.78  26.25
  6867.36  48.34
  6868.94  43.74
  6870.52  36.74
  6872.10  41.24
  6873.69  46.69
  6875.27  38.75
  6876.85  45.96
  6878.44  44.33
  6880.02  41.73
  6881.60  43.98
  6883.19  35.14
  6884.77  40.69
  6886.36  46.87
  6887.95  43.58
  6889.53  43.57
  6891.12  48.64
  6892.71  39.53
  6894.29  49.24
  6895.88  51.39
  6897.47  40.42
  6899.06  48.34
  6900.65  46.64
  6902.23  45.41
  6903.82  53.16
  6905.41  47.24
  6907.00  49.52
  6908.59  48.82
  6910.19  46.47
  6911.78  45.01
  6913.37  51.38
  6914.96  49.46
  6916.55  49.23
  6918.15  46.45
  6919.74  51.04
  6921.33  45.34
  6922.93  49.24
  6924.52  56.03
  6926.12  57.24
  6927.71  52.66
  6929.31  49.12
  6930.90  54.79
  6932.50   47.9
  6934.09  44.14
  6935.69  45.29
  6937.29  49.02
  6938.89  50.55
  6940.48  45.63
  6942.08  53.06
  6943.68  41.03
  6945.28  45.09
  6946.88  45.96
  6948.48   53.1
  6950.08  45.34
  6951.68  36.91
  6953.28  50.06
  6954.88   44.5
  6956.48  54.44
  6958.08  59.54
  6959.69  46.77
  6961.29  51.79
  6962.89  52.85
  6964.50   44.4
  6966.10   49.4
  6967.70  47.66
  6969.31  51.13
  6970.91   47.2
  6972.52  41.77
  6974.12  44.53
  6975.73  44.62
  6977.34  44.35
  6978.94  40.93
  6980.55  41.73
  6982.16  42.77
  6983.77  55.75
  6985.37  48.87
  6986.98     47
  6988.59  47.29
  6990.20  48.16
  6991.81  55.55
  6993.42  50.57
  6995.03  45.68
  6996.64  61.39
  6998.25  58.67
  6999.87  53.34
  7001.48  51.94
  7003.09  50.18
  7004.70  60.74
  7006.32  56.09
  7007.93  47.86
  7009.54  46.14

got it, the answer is -2.85 A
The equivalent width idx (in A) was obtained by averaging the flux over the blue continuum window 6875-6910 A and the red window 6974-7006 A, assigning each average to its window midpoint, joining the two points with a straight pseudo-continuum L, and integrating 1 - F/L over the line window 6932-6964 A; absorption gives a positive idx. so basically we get -0.14 A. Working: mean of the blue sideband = 45.3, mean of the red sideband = 49.9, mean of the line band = 48.1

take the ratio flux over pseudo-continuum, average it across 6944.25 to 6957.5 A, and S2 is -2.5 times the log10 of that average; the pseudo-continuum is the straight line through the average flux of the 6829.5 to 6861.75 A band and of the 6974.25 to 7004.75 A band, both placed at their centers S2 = 0.02 mag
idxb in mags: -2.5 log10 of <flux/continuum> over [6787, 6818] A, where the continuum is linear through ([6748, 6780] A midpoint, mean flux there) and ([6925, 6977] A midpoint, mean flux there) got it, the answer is 0.085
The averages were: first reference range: 43.5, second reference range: 48.4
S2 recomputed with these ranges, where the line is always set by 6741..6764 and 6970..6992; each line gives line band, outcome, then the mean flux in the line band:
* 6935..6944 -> -0.067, 47.8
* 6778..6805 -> -0.077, 43.2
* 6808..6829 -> -0.026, 42.1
